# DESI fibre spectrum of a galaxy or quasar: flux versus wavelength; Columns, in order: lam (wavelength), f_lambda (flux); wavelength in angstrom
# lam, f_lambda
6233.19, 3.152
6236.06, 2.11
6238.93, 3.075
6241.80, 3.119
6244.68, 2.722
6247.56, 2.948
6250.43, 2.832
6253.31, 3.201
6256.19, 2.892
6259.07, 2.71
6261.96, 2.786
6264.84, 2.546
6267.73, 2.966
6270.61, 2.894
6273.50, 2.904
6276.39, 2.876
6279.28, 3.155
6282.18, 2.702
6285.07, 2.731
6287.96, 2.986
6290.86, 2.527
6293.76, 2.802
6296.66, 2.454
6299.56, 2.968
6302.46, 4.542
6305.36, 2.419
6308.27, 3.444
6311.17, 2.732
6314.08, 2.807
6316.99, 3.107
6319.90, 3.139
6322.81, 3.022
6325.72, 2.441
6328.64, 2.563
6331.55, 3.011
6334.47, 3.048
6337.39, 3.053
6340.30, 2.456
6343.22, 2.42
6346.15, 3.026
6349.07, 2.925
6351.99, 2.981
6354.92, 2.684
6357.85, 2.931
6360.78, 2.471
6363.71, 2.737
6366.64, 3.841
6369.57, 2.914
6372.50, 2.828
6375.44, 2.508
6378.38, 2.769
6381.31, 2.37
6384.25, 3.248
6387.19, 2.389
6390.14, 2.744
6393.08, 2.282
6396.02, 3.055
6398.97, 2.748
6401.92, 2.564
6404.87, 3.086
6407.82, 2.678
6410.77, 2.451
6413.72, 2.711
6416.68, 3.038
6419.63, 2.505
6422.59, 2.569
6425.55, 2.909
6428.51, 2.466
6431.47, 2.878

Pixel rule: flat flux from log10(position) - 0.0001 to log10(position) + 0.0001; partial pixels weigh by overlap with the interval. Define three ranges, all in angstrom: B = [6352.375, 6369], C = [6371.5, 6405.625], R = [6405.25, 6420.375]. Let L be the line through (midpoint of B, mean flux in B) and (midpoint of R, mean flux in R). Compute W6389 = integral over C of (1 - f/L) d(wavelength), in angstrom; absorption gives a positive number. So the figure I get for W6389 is 1.3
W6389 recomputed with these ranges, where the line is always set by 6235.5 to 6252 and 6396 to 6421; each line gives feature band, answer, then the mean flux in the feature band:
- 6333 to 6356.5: -0.37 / 2.82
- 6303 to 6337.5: -1.73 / 2.94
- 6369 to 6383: 0.46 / 2.67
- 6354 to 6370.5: -1.00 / 2.94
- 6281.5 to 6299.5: 0.59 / 2.72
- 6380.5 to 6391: 0.20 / 2.7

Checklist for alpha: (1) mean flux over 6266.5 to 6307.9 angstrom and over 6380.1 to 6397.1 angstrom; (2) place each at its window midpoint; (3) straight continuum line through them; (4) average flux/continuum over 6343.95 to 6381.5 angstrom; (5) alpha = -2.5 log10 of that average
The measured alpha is -0.04 mag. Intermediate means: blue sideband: 2.94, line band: 2.85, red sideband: 2.68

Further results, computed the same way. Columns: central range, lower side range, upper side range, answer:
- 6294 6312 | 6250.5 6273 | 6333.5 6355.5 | -0.09 mag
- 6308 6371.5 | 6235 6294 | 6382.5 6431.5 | -0.04 mag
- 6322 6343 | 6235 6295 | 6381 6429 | 0.00 mag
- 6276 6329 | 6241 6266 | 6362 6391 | -0.03 mag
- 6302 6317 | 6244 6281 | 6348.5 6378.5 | -0.08 mag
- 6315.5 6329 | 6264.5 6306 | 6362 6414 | 0.00 mag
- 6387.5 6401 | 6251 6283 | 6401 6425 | 0.02 mag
